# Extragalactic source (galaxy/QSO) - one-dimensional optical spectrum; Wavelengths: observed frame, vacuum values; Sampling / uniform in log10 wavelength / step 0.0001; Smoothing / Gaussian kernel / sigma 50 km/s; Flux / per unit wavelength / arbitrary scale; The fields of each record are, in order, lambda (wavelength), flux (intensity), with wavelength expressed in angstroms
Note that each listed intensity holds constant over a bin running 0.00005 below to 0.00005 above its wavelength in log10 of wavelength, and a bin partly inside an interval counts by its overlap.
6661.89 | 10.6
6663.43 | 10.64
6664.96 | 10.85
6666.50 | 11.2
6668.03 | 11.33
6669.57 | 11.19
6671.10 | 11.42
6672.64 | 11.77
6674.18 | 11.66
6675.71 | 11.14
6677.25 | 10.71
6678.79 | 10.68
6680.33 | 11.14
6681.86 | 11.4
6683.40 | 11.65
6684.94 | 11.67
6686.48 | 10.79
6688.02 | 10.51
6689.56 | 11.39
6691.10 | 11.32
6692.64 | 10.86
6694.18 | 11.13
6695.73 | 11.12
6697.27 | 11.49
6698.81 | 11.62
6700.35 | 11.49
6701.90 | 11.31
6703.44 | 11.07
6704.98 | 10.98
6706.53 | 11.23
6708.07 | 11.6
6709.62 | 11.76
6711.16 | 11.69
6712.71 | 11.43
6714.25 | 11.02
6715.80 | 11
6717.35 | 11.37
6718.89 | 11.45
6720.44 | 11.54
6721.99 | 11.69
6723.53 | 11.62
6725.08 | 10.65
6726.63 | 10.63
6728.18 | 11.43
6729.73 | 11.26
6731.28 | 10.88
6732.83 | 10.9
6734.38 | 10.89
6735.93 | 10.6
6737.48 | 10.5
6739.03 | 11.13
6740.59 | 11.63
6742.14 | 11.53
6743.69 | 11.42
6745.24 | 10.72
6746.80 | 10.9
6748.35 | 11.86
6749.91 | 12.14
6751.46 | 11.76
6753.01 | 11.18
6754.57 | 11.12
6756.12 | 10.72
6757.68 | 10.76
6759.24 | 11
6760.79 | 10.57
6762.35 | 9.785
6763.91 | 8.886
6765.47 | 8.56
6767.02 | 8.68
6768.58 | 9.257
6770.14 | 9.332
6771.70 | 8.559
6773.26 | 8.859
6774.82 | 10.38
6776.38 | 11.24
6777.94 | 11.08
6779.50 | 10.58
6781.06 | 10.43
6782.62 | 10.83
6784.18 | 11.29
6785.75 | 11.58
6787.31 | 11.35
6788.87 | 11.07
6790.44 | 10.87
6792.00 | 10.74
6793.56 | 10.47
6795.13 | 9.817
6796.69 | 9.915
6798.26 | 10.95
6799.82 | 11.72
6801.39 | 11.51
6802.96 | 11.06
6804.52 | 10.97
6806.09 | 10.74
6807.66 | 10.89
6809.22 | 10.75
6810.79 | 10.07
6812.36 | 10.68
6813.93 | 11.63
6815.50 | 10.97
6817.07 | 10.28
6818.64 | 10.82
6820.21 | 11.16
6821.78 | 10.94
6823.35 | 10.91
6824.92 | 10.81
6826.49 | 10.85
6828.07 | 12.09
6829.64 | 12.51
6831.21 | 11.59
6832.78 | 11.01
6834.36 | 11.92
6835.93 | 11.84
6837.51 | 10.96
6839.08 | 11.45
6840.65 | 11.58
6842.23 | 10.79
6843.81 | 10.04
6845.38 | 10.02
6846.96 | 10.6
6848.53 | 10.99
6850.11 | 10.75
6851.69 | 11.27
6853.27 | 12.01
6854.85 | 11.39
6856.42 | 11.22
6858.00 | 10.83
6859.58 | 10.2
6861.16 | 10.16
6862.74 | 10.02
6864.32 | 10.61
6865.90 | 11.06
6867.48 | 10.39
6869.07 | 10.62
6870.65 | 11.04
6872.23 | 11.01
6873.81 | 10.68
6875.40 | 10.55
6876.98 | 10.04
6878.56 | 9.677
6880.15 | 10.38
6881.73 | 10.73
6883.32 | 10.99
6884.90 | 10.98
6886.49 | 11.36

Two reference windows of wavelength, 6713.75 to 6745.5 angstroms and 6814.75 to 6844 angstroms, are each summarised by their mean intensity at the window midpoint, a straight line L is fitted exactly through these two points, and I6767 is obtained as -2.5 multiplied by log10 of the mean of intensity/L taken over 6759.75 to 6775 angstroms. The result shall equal 0.20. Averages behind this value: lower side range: 11.1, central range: 9.27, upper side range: 11.2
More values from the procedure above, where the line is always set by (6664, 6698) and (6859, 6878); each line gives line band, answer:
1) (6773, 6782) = 0.03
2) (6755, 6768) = 0.11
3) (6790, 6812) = 0.00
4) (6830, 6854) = -0.05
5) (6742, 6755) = -0.04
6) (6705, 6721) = -0.03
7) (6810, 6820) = 0.00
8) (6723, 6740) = 0.01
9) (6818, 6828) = -0.03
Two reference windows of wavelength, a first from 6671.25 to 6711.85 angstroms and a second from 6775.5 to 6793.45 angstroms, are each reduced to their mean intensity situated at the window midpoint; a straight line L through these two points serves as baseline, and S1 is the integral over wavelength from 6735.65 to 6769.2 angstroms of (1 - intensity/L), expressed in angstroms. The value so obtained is 1.2 angstroms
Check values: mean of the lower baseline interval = 11.3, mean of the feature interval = 10.7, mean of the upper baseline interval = 11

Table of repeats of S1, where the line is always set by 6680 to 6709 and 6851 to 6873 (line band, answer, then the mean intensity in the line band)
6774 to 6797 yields 0.50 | 10.8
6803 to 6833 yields -0.24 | 11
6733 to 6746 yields 0.11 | 11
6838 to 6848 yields 0.12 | 10.8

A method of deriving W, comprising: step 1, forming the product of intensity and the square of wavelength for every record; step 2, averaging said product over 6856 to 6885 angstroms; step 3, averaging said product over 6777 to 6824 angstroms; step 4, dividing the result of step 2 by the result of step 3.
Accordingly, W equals 0.99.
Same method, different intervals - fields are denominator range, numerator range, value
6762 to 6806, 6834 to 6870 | 1.07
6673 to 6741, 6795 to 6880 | 1.01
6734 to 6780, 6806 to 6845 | 1.08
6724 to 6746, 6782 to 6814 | 1.01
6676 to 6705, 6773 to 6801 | 0.99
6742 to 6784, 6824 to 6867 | 1.08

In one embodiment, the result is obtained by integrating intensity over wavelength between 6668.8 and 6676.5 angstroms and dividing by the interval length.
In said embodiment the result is 11.4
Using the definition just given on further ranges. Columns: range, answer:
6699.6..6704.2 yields 11.3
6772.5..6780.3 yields 10.4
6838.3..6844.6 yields 11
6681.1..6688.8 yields 11.2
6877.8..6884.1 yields 10.4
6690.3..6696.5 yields 11.1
